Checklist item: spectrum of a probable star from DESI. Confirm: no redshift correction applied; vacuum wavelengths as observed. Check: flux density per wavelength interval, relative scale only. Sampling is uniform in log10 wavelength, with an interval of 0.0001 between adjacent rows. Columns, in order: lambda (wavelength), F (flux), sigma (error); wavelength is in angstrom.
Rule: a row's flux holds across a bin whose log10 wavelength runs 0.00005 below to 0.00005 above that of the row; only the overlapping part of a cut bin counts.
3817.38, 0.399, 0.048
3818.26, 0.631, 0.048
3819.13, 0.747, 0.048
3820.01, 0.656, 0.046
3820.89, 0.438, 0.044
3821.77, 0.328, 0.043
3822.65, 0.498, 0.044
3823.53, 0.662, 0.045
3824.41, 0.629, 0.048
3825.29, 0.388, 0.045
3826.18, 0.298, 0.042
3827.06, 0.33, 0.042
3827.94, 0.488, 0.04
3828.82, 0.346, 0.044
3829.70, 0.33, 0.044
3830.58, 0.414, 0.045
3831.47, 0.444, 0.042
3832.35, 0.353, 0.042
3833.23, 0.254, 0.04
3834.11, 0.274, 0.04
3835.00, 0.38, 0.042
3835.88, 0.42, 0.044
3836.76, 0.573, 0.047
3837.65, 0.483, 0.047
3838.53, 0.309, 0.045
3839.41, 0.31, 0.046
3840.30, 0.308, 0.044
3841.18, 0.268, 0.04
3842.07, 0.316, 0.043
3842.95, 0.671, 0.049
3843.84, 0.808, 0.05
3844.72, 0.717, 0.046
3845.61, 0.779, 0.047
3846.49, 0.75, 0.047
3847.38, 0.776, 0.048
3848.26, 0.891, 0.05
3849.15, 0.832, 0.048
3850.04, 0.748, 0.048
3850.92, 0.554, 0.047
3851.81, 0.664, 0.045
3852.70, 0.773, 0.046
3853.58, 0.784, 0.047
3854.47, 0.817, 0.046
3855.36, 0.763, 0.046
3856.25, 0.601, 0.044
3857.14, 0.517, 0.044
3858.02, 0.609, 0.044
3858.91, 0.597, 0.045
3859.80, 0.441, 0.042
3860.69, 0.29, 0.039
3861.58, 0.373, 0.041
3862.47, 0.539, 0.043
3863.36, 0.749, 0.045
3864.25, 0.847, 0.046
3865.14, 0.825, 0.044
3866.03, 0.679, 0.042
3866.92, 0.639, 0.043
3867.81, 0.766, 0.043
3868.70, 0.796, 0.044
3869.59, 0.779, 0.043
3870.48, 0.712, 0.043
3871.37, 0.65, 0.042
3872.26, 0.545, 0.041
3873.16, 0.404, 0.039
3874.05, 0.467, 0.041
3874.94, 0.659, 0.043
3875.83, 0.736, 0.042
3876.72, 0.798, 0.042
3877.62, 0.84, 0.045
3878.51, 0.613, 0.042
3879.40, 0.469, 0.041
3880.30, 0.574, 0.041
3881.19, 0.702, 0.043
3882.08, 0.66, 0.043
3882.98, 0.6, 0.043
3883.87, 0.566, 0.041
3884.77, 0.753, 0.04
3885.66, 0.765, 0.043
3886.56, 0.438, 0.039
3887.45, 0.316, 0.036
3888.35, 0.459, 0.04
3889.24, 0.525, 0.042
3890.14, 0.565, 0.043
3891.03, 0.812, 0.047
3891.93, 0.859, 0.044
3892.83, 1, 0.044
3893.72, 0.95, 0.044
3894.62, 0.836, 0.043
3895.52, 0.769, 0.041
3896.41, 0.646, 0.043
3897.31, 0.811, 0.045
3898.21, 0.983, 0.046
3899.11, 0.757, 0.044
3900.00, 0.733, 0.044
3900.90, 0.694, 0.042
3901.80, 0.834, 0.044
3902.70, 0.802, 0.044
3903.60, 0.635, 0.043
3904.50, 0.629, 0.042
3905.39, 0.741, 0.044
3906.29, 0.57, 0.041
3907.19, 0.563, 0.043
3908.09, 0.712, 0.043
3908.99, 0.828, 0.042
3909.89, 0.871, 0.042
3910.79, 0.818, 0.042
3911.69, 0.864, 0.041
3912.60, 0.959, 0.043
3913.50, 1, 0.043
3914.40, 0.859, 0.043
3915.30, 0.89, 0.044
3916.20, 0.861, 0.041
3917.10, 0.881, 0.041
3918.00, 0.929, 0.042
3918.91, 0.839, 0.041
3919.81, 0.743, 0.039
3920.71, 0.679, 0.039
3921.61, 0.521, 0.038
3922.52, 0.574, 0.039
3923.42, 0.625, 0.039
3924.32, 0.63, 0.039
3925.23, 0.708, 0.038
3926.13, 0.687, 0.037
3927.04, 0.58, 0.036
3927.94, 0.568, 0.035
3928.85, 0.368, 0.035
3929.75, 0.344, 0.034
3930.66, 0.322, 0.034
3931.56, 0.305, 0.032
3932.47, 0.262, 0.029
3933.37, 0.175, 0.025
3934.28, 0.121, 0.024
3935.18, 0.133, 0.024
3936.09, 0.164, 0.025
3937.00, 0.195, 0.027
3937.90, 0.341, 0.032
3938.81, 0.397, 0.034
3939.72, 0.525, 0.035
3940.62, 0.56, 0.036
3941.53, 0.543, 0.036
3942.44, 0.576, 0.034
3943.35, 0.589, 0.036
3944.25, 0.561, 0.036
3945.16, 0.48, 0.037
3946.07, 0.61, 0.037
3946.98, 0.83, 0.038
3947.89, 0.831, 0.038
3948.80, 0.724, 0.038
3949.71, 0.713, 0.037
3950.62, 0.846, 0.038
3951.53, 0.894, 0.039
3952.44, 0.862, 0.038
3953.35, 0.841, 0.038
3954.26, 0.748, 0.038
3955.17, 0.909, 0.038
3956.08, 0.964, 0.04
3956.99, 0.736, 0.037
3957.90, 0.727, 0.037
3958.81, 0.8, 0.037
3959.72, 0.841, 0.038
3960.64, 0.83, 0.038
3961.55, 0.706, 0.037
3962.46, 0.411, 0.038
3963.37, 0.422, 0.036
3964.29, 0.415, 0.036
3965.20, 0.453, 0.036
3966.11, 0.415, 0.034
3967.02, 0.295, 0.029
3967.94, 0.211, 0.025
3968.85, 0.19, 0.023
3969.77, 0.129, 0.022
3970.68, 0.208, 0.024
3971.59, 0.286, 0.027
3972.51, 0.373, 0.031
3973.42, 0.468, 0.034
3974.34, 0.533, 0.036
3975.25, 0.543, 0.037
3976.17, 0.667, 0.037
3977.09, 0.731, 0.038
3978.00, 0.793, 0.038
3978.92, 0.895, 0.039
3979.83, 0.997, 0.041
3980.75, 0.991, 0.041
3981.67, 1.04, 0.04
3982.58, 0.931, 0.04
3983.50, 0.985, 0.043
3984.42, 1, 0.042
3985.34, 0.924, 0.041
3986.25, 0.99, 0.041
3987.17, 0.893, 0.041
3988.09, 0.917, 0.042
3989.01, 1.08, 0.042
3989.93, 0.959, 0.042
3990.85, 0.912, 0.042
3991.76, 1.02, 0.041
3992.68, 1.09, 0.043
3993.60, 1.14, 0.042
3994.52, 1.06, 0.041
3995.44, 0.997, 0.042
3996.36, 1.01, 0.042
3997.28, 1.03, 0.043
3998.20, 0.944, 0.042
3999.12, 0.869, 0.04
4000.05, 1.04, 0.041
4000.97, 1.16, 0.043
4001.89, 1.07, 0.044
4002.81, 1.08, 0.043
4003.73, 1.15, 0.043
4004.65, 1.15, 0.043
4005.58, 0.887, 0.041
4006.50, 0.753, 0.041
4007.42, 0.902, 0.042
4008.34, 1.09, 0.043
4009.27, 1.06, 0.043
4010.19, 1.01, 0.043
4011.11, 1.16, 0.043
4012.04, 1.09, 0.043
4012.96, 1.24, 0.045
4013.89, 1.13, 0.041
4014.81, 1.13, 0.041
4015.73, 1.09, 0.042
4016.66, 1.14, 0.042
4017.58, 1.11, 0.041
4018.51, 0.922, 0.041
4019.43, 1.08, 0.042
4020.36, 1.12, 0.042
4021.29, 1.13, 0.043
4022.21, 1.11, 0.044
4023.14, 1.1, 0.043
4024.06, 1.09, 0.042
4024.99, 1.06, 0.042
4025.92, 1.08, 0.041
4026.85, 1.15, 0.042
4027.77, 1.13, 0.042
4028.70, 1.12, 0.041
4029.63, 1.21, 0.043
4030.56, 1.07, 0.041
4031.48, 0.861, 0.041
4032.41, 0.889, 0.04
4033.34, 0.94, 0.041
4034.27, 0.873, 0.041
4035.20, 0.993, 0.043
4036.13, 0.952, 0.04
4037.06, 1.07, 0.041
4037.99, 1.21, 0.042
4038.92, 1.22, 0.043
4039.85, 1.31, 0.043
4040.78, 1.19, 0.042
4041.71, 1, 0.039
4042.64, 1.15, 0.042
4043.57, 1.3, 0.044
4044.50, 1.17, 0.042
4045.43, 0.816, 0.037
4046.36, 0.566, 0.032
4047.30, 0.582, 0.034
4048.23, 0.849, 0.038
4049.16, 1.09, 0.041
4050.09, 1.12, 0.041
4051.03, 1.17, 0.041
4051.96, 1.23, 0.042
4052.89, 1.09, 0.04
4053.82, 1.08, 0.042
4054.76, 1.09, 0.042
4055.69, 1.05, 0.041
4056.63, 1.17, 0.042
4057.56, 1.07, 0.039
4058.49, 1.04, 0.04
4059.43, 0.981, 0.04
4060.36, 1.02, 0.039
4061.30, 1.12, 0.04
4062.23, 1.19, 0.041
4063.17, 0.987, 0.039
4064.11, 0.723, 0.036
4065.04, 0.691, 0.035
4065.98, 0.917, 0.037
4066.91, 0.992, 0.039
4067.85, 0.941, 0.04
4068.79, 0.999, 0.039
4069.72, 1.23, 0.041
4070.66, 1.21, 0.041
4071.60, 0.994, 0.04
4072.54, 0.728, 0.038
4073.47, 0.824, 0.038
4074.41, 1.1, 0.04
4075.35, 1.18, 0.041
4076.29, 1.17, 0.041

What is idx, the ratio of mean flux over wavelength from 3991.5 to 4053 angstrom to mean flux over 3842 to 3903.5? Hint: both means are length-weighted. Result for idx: 1.54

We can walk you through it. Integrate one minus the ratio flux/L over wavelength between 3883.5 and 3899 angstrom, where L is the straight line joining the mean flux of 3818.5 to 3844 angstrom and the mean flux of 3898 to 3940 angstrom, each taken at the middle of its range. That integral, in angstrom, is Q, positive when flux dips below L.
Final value -4.1 angstrom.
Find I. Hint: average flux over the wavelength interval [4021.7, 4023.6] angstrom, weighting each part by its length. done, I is 1.11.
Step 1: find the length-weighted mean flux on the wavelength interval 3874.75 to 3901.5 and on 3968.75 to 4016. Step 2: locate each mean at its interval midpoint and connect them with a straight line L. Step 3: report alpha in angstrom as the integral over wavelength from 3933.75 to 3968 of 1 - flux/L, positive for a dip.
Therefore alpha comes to 9.8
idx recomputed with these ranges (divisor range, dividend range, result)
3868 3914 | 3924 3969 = 0.78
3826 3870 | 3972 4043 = 1.77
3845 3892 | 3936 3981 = 0.92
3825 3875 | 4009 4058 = 1.90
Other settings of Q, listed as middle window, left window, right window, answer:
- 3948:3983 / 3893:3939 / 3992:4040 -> 8.2 angstrom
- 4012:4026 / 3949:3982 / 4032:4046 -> -2.2 angstrom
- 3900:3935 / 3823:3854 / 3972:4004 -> 3.5 angstrom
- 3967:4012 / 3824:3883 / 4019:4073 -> 2.6 angstrom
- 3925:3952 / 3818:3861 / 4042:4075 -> 9.2 angstrom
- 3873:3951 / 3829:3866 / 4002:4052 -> 9.7 angstrom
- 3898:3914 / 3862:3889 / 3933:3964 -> -3.7 angstrom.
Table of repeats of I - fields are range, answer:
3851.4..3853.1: 0.717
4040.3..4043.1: 1.11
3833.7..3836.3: 0.358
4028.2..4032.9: 1.03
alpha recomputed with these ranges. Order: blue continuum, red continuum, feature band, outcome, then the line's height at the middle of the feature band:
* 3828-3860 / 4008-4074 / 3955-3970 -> 5.1 angstrom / 0.85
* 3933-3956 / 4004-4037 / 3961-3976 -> 7.0 angstrom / 0.726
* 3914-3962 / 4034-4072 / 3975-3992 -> -2.7 angstrom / 0.786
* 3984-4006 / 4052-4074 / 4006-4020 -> -0.6 angstrom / 1.01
